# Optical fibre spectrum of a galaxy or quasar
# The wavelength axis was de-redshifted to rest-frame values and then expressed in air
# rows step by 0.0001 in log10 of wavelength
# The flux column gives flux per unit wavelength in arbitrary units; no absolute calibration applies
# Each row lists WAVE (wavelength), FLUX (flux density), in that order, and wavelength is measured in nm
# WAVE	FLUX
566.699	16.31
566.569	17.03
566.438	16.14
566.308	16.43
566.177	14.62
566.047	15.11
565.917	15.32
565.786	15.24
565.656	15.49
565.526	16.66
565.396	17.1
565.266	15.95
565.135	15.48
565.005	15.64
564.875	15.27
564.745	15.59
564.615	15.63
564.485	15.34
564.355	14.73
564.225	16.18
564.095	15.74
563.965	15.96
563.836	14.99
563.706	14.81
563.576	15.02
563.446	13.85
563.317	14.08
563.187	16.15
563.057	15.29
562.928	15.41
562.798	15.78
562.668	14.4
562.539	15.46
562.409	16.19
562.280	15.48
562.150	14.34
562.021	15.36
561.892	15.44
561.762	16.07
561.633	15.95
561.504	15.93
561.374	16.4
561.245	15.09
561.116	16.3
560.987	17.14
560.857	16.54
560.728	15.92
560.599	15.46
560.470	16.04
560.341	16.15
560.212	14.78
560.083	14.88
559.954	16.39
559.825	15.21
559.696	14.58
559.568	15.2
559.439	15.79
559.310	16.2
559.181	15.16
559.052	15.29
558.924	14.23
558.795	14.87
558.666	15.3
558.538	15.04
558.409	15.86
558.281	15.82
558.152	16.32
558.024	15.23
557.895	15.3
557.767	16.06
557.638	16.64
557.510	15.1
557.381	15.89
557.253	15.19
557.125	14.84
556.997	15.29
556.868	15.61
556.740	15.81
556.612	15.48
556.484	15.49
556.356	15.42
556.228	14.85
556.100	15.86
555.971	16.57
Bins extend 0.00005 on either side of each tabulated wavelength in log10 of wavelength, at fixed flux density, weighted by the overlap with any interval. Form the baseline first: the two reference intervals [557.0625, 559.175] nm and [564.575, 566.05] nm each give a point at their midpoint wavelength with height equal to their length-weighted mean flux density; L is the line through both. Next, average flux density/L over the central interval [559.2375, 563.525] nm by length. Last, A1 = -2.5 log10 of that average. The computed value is 0.001 mag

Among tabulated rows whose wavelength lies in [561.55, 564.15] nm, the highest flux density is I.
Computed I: 16.19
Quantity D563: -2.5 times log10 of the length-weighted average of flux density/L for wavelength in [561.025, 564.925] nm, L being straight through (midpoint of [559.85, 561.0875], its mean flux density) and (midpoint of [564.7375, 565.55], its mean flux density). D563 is 0.03 mag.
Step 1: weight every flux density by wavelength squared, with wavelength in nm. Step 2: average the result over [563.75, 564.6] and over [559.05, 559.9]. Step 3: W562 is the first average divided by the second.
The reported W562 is 1.0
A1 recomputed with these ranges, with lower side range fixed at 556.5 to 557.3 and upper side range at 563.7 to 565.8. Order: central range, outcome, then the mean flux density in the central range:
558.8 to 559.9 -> 0.02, 15.2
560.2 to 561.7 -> -0.03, 16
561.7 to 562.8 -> 0.02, 15.4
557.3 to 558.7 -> -0.02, 15.7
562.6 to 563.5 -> 0.04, 15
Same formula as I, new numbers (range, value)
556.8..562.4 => 17.14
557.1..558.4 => 16.64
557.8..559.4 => 16.32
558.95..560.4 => 16.39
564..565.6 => 17.1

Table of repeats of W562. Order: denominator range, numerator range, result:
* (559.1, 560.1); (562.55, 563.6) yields 0.98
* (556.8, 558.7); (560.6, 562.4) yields 1.03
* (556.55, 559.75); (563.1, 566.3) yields 1.02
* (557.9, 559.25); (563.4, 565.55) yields 1.03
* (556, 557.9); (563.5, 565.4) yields 1.02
